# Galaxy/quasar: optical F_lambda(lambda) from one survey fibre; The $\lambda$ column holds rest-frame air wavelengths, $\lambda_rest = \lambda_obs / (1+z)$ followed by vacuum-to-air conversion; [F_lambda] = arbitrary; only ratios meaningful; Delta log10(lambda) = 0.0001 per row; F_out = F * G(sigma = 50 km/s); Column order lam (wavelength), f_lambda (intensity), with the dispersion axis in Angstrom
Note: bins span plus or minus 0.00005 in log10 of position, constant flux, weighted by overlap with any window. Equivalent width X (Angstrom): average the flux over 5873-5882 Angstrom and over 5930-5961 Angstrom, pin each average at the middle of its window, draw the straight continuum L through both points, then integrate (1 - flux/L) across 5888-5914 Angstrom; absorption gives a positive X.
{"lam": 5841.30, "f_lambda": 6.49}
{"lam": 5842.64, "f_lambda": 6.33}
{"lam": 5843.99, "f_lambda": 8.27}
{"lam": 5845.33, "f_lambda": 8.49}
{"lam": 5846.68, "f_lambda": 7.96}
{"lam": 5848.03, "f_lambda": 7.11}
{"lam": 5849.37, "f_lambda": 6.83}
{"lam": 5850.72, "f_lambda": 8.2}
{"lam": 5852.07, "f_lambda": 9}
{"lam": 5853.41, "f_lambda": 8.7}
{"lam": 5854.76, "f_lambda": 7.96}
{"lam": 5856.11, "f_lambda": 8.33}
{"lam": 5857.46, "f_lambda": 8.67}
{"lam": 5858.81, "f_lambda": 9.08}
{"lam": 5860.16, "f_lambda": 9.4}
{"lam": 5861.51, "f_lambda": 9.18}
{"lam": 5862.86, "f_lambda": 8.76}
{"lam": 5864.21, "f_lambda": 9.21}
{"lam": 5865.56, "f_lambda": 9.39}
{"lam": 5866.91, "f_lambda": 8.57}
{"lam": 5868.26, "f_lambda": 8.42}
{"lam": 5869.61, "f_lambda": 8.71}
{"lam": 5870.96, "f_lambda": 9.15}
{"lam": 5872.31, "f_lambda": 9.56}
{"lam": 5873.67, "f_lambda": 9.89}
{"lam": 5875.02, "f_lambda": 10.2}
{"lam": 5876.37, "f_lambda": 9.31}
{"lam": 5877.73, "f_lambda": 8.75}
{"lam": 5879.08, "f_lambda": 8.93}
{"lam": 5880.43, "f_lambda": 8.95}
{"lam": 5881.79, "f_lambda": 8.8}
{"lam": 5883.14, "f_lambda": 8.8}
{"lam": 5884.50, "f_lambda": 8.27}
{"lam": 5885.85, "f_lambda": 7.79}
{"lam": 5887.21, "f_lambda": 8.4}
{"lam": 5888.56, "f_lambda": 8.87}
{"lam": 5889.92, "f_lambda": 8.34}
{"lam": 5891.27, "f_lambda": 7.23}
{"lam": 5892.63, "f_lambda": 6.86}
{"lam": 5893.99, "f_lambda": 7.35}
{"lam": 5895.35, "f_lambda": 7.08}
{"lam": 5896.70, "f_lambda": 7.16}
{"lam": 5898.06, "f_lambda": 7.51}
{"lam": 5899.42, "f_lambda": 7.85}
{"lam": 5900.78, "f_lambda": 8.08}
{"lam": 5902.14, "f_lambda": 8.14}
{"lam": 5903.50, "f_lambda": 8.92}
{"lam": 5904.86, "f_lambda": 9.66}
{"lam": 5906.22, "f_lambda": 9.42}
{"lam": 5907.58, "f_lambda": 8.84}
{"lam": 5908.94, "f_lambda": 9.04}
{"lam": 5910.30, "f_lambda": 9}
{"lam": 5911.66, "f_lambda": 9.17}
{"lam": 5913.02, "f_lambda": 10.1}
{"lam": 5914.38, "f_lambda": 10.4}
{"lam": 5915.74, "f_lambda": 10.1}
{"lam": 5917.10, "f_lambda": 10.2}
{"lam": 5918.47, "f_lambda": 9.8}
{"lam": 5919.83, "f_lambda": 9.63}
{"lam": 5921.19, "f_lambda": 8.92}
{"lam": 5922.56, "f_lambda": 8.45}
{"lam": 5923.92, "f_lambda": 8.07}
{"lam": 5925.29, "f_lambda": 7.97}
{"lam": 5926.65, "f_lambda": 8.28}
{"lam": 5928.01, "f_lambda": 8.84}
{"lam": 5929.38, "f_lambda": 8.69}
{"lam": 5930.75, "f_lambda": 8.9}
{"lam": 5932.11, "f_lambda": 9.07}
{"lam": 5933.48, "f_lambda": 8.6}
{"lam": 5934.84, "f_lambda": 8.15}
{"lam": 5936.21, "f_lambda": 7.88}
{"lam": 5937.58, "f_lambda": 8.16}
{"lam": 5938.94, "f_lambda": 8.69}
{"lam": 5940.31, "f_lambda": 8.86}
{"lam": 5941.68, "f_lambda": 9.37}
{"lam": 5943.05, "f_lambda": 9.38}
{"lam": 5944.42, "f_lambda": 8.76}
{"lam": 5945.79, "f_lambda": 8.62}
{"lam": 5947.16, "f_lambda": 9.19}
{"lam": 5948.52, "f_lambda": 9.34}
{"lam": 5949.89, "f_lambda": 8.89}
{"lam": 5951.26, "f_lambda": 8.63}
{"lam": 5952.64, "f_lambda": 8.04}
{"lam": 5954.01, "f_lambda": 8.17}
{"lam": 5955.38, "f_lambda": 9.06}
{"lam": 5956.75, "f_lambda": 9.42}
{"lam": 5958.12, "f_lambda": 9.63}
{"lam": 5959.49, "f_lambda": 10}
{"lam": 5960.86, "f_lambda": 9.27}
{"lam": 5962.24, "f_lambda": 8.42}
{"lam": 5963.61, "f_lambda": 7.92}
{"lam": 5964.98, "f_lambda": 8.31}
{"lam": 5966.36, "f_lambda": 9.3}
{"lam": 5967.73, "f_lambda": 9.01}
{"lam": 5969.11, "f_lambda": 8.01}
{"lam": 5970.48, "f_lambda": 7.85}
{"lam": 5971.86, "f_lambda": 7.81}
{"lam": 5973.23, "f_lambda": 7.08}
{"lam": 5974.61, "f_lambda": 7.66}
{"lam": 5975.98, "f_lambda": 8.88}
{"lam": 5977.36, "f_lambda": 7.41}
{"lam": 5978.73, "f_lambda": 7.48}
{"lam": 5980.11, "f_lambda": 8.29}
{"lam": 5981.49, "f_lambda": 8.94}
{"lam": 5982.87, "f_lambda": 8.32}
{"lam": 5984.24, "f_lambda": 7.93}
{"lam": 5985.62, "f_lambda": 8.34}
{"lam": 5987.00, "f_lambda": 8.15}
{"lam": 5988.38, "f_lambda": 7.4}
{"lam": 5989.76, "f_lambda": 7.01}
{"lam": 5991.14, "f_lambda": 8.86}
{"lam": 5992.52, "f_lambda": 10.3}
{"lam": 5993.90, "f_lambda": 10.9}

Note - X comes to 2.2 Angstrom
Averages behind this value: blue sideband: 9.29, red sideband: 8.87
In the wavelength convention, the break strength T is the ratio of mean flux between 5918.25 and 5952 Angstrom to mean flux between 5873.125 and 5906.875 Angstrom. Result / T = 1.04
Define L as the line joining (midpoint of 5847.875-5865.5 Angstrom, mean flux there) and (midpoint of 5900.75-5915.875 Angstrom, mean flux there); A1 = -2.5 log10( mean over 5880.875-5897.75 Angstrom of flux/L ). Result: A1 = 0.14 mag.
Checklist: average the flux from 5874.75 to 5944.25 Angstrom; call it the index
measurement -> 8.68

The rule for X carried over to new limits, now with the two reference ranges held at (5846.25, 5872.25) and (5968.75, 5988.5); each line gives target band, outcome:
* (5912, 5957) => -3.9 Angstrom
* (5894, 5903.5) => 0.8 Angstrom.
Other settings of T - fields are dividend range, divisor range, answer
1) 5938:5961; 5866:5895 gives 1.05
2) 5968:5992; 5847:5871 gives 0.93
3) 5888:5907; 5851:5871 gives 0.91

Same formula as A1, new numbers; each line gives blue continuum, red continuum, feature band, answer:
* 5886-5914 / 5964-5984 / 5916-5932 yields -0.08 mag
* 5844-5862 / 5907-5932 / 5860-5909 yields 0.01 mag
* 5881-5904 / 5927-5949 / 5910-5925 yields -0.12 mag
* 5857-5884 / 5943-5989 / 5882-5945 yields 0.02 mag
